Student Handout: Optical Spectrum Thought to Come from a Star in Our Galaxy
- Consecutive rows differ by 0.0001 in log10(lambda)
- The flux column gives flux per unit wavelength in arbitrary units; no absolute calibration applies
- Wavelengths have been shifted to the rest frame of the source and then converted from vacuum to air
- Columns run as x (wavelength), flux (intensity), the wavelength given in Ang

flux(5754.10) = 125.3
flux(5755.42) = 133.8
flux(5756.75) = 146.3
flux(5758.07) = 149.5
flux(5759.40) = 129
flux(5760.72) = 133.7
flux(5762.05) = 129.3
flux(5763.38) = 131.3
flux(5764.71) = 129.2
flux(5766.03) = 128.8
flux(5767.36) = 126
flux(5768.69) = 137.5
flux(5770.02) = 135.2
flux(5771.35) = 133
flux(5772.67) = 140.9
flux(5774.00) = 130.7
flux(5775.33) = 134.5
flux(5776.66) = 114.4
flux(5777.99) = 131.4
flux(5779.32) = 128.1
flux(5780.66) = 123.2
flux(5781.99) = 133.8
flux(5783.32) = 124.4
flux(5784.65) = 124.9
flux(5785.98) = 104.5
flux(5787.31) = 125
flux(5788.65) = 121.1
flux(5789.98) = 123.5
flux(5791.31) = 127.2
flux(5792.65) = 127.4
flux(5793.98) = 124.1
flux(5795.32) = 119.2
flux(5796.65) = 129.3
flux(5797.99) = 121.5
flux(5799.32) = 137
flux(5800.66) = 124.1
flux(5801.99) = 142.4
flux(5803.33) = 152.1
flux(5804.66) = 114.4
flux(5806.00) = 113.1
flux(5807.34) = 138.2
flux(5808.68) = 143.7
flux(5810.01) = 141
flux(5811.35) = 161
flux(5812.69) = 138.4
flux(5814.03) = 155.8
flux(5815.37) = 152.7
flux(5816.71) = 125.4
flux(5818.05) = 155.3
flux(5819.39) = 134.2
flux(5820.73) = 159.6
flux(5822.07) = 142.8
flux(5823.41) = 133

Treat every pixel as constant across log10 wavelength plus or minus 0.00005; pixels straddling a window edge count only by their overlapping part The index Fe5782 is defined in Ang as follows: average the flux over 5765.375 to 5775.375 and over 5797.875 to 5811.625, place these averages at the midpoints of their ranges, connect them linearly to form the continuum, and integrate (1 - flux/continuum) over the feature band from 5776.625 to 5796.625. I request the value 1.5 Ang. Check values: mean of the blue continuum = 133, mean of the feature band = 124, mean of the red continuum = 135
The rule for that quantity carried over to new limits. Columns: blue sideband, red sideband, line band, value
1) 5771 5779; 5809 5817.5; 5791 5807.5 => 1.42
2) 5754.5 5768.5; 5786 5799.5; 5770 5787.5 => 0.17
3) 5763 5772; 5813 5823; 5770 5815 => 2.60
